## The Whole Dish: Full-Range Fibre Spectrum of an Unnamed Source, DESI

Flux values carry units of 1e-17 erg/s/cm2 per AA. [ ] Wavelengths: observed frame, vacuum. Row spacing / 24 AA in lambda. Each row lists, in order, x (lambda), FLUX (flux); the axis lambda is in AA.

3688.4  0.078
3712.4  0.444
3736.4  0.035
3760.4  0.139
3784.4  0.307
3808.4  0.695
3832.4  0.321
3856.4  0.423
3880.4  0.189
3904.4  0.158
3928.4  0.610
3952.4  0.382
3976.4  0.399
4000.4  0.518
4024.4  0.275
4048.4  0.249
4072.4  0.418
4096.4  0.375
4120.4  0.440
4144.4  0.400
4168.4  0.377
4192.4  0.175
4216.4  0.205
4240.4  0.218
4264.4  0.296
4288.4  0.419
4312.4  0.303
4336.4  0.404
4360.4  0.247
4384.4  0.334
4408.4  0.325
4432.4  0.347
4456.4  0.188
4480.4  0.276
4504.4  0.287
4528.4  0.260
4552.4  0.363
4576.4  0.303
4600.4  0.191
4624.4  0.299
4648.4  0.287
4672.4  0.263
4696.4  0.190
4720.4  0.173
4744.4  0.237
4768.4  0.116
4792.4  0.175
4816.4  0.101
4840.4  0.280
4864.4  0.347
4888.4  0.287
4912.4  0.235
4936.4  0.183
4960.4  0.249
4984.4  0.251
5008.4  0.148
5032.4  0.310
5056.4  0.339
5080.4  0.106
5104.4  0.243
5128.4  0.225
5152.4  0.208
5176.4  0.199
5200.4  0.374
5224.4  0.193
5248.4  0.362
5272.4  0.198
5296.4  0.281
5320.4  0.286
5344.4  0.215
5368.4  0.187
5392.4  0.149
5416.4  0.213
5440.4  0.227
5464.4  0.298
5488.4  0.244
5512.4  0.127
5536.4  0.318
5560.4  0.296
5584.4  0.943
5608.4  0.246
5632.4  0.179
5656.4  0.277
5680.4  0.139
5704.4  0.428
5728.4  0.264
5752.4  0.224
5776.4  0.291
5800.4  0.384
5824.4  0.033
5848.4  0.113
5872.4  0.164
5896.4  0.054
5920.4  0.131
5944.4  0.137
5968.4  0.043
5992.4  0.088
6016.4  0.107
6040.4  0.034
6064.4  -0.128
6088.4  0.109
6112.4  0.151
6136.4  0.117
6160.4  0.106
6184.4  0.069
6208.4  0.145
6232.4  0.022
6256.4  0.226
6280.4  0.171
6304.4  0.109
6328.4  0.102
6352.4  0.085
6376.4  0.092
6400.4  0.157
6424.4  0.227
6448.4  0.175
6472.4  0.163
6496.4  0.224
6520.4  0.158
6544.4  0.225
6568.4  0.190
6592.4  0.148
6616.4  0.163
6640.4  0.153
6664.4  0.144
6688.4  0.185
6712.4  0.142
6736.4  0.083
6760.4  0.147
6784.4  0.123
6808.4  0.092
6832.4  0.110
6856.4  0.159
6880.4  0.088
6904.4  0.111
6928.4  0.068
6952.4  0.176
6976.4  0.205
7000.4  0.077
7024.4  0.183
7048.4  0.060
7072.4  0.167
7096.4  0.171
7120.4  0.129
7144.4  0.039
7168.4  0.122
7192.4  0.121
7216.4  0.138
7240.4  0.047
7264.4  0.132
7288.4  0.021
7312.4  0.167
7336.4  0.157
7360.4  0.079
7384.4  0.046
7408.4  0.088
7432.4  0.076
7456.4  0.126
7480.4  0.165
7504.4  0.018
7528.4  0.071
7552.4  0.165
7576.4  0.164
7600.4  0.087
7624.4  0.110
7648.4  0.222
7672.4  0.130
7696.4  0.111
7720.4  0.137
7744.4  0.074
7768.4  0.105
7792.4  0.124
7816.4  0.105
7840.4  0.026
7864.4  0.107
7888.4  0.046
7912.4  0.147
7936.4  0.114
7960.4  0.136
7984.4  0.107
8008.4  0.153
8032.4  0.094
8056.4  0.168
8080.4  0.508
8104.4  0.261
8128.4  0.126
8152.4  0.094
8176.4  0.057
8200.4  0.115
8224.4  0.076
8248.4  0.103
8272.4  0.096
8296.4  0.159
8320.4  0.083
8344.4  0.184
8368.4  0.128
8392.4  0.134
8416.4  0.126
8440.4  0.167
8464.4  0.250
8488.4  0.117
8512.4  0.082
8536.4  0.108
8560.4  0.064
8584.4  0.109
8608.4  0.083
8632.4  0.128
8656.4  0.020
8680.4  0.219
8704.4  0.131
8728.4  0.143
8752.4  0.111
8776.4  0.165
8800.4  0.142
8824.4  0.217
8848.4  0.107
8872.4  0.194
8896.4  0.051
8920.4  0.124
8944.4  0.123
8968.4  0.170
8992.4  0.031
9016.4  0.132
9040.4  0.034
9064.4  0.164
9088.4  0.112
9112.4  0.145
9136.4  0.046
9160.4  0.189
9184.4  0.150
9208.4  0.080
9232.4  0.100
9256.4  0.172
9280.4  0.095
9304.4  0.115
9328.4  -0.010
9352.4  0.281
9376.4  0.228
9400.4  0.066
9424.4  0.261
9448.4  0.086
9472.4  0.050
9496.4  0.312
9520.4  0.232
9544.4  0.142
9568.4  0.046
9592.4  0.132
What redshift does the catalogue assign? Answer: 1.170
